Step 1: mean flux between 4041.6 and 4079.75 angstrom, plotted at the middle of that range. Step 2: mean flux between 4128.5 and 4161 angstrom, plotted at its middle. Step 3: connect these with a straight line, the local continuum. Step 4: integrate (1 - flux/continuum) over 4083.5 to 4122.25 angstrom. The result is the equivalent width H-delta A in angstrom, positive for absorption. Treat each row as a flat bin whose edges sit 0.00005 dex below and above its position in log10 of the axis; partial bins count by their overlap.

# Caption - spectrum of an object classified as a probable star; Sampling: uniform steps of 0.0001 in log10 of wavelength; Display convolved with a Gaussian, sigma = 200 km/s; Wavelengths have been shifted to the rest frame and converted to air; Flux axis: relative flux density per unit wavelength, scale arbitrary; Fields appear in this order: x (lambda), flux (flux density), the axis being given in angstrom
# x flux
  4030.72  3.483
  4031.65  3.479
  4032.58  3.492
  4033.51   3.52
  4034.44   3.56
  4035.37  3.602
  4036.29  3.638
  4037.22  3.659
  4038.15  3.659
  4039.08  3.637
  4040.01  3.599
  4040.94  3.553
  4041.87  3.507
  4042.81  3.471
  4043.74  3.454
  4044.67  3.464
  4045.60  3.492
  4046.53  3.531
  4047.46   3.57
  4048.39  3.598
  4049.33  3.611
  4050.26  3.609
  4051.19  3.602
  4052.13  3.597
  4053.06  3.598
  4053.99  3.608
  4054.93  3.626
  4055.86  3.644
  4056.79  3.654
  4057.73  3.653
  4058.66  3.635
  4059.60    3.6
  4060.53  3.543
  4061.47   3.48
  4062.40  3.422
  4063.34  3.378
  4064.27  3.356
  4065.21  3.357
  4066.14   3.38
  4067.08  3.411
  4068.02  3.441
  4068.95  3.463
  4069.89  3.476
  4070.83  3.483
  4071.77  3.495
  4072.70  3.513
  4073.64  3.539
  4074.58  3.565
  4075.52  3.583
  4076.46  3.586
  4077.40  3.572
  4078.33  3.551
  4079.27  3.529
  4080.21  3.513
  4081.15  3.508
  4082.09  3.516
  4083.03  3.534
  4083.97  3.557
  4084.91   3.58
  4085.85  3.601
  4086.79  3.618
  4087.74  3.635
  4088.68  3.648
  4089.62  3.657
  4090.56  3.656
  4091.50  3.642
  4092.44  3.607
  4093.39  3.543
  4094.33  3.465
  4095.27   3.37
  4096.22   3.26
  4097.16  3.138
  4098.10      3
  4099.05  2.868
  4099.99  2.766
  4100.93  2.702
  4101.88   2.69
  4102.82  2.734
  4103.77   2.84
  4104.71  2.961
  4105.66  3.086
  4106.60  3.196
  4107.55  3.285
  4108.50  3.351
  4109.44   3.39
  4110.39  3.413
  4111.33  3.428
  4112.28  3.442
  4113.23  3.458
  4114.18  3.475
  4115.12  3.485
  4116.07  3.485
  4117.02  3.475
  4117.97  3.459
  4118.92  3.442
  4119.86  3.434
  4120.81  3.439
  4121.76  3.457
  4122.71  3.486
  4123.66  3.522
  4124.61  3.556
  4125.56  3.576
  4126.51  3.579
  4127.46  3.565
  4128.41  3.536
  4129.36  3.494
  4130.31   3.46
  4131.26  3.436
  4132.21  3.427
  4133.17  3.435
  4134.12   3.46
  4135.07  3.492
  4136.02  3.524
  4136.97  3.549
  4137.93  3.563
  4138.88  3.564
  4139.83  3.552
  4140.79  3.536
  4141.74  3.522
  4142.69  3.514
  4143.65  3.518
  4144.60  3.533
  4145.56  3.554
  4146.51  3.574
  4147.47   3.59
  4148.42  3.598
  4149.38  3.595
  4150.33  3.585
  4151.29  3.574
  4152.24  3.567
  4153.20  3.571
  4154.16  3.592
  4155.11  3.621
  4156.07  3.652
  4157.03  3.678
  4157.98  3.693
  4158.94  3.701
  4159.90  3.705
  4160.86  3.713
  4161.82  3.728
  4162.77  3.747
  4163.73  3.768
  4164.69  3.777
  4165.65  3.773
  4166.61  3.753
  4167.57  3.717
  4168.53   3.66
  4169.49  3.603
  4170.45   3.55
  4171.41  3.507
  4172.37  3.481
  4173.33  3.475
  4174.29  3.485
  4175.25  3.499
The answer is 2.3 angstrom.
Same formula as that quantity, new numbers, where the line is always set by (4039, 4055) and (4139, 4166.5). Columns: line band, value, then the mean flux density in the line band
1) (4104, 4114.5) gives 0.9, 3.3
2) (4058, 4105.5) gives 2.4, 3.4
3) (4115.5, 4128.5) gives 0.4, 3.5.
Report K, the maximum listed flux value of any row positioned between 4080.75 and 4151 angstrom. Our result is 3.657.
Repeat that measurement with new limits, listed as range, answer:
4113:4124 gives 3.522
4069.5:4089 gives 3.648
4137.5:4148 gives 3.59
